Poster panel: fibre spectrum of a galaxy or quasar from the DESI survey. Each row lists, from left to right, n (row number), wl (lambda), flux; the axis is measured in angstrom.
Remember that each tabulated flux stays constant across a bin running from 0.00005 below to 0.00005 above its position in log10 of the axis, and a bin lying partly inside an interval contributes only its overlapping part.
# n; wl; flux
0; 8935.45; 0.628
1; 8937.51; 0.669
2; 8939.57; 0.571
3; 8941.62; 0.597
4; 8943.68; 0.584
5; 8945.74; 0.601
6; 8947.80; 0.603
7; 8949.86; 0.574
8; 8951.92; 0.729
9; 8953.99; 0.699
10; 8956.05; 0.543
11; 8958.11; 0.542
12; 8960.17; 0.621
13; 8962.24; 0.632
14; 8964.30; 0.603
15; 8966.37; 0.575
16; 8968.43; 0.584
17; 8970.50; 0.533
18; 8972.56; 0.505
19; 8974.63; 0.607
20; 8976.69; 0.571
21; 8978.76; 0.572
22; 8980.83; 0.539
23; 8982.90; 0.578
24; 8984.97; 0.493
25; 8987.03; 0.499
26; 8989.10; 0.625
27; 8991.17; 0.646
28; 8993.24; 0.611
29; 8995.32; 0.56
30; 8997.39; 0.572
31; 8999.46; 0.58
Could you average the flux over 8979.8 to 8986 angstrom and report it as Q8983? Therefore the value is 0.537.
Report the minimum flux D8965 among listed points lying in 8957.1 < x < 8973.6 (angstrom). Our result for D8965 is 0.505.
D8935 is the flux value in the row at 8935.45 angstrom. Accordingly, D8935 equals 0.628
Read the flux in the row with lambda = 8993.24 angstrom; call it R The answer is 0.611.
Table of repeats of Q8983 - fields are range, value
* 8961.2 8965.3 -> 0.617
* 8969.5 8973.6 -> 0.519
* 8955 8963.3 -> 0.585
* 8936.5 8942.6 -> 0.613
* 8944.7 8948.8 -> 0.602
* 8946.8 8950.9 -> 0.589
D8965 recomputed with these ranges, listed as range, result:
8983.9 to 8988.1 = 0.493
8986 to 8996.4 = 0.499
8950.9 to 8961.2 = 0.542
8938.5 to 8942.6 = 0.571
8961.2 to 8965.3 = 0.603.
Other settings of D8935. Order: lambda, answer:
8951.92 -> 0.729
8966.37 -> 0.575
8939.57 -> 0.571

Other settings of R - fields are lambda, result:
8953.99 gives 0.699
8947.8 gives 0.603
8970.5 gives 0.533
